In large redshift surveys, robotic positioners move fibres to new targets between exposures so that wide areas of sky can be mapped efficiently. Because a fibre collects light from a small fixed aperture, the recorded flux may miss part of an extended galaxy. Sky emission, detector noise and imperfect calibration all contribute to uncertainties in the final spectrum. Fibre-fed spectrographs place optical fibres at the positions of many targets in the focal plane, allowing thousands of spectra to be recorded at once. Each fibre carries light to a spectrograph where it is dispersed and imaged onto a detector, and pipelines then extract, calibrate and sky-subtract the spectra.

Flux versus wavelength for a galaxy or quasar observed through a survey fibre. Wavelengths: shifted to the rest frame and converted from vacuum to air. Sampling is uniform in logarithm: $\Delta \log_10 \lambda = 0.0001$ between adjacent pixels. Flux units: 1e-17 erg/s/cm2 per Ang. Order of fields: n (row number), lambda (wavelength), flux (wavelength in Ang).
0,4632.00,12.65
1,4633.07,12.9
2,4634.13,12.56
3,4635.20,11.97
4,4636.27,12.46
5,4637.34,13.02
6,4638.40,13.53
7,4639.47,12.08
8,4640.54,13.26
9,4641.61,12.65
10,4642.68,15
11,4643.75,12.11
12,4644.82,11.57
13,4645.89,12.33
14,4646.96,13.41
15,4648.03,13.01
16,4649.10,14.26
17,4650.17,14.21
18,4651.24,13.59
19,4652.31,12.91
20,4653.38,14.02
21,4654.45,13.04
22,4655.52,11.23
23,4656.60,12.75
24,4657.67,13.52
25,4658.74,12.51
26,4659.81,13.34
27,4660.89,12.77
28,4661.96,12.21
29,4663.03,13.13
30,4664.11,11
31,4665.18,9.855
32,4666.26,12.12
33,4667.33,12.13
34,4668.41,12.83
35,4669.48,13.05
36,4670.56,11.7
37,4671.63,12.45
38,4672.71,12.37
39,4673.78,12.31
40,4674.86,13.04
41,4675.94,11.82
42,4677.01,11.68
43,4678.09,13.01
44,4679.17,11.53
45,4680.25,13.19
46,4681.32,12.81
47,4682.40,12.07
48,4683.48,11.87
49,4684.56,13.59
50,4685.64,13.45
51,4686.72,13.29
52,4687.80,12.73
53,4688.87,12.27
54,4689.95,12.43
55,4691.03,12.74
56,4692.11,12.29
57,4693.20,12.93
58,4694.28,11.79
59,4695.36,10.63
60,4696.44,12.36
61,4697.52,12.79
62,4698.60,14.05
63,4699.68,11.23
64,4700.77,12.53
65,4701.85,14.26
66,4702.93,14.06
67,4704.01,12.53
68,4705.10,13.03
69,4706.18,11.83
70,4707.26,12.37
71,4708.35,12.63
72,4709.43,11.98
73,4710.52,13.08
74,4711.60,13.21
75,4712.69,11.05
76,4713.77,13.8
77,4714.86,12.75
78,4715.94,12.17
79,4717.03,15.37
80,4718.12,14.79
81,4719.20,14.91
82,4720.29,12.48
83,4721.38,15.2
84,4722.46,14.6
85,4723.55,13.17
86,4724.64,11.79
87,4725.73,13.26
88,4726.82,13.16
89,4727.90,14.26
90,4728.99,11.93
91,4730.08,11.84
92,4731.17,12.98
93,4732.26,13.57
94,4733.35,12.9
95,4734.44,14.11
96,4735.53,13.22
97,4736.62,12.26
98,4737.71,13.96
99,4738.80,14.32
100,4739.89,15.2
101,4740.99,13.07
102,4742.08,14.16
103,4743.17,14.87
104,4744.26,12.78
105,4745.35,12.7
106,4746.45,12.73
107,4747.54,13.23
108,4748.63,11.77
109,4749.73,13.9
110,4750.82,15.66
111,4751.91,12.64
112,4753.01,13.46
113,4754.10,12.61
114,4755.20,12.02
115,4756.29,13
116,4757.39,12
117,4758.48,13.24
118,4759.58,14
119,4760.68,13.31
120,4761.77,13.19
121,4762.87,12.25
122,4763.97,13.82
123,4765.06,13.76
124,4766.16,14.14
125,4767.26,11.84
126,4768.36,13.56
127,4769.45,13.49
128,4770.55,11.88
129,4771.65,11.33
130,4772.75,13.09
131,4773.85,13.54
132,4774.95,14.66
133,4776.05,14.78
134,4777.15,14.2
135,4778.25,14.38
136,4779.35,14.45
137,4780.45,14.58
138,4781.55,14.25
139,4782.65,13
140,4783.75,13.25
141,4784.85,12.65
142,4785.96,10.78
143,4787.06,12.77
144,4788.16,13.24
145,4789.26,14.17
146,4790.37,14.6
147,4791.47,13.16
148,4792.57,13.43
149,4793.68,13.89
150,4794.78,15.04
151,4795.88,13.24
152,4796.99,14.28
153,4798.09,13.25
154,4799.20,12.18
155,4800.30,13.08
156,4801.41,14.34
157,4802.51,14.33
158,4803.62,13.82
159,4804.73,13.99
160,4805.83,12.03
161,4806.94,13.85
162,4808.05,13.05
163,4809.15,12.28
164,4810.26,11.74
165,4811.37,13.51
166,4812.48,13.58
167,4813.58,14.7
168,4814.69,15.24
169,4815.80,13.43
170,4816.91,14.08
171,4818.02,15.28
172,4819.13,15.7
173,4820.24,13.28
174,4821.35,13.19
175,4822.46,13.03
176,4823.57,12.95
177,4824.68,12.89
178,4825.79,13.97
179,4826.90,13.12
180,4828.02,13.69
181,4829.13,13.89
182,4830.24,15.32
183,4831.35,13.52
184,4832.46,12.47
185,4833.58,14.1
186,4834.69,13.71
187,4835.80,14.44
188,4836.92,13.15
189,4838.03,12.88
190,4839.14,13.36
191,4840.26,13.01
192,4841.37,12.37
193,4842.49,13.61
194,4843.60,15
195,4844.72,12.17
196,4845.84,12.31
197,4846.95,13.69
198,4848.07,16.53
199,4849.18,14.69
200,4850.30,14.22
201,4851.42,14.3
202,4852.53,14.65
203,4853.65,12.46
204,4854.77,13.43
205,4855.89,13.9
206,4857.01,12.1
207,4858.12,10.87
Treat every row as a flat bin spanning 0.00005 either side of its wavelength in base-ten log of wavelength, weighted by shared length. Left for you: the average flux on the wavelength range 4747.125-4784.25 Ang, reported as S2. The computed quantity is 13.4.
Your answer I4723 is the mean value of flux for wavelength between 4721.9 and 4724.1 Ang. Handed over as 13.9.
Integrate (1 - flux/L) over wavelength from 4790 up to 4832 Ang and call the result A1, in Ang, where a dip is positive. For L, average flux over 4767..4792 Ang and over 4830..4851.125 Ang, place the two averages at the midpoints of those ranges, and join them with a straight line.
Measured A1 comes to -0.4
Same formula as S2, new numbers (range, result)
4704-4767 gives 13.2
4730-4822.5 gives 13.5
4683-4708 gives 12.7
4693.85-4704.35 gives 12.6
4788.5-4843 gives 13.6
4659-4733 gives 12.7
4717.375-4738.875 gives 13.4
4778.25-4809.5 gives 13.5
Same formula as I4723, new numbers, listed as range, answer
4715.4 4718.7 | 14.1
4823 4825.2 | 12.9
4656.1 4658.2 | 13.2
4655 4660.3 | 12.7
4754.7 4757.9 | 12.4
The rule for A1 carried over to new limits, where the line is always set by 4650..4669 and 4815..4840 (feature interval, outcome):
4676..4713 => 0.7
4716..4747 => -1.1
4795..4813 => 0.3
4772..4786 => -0.4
